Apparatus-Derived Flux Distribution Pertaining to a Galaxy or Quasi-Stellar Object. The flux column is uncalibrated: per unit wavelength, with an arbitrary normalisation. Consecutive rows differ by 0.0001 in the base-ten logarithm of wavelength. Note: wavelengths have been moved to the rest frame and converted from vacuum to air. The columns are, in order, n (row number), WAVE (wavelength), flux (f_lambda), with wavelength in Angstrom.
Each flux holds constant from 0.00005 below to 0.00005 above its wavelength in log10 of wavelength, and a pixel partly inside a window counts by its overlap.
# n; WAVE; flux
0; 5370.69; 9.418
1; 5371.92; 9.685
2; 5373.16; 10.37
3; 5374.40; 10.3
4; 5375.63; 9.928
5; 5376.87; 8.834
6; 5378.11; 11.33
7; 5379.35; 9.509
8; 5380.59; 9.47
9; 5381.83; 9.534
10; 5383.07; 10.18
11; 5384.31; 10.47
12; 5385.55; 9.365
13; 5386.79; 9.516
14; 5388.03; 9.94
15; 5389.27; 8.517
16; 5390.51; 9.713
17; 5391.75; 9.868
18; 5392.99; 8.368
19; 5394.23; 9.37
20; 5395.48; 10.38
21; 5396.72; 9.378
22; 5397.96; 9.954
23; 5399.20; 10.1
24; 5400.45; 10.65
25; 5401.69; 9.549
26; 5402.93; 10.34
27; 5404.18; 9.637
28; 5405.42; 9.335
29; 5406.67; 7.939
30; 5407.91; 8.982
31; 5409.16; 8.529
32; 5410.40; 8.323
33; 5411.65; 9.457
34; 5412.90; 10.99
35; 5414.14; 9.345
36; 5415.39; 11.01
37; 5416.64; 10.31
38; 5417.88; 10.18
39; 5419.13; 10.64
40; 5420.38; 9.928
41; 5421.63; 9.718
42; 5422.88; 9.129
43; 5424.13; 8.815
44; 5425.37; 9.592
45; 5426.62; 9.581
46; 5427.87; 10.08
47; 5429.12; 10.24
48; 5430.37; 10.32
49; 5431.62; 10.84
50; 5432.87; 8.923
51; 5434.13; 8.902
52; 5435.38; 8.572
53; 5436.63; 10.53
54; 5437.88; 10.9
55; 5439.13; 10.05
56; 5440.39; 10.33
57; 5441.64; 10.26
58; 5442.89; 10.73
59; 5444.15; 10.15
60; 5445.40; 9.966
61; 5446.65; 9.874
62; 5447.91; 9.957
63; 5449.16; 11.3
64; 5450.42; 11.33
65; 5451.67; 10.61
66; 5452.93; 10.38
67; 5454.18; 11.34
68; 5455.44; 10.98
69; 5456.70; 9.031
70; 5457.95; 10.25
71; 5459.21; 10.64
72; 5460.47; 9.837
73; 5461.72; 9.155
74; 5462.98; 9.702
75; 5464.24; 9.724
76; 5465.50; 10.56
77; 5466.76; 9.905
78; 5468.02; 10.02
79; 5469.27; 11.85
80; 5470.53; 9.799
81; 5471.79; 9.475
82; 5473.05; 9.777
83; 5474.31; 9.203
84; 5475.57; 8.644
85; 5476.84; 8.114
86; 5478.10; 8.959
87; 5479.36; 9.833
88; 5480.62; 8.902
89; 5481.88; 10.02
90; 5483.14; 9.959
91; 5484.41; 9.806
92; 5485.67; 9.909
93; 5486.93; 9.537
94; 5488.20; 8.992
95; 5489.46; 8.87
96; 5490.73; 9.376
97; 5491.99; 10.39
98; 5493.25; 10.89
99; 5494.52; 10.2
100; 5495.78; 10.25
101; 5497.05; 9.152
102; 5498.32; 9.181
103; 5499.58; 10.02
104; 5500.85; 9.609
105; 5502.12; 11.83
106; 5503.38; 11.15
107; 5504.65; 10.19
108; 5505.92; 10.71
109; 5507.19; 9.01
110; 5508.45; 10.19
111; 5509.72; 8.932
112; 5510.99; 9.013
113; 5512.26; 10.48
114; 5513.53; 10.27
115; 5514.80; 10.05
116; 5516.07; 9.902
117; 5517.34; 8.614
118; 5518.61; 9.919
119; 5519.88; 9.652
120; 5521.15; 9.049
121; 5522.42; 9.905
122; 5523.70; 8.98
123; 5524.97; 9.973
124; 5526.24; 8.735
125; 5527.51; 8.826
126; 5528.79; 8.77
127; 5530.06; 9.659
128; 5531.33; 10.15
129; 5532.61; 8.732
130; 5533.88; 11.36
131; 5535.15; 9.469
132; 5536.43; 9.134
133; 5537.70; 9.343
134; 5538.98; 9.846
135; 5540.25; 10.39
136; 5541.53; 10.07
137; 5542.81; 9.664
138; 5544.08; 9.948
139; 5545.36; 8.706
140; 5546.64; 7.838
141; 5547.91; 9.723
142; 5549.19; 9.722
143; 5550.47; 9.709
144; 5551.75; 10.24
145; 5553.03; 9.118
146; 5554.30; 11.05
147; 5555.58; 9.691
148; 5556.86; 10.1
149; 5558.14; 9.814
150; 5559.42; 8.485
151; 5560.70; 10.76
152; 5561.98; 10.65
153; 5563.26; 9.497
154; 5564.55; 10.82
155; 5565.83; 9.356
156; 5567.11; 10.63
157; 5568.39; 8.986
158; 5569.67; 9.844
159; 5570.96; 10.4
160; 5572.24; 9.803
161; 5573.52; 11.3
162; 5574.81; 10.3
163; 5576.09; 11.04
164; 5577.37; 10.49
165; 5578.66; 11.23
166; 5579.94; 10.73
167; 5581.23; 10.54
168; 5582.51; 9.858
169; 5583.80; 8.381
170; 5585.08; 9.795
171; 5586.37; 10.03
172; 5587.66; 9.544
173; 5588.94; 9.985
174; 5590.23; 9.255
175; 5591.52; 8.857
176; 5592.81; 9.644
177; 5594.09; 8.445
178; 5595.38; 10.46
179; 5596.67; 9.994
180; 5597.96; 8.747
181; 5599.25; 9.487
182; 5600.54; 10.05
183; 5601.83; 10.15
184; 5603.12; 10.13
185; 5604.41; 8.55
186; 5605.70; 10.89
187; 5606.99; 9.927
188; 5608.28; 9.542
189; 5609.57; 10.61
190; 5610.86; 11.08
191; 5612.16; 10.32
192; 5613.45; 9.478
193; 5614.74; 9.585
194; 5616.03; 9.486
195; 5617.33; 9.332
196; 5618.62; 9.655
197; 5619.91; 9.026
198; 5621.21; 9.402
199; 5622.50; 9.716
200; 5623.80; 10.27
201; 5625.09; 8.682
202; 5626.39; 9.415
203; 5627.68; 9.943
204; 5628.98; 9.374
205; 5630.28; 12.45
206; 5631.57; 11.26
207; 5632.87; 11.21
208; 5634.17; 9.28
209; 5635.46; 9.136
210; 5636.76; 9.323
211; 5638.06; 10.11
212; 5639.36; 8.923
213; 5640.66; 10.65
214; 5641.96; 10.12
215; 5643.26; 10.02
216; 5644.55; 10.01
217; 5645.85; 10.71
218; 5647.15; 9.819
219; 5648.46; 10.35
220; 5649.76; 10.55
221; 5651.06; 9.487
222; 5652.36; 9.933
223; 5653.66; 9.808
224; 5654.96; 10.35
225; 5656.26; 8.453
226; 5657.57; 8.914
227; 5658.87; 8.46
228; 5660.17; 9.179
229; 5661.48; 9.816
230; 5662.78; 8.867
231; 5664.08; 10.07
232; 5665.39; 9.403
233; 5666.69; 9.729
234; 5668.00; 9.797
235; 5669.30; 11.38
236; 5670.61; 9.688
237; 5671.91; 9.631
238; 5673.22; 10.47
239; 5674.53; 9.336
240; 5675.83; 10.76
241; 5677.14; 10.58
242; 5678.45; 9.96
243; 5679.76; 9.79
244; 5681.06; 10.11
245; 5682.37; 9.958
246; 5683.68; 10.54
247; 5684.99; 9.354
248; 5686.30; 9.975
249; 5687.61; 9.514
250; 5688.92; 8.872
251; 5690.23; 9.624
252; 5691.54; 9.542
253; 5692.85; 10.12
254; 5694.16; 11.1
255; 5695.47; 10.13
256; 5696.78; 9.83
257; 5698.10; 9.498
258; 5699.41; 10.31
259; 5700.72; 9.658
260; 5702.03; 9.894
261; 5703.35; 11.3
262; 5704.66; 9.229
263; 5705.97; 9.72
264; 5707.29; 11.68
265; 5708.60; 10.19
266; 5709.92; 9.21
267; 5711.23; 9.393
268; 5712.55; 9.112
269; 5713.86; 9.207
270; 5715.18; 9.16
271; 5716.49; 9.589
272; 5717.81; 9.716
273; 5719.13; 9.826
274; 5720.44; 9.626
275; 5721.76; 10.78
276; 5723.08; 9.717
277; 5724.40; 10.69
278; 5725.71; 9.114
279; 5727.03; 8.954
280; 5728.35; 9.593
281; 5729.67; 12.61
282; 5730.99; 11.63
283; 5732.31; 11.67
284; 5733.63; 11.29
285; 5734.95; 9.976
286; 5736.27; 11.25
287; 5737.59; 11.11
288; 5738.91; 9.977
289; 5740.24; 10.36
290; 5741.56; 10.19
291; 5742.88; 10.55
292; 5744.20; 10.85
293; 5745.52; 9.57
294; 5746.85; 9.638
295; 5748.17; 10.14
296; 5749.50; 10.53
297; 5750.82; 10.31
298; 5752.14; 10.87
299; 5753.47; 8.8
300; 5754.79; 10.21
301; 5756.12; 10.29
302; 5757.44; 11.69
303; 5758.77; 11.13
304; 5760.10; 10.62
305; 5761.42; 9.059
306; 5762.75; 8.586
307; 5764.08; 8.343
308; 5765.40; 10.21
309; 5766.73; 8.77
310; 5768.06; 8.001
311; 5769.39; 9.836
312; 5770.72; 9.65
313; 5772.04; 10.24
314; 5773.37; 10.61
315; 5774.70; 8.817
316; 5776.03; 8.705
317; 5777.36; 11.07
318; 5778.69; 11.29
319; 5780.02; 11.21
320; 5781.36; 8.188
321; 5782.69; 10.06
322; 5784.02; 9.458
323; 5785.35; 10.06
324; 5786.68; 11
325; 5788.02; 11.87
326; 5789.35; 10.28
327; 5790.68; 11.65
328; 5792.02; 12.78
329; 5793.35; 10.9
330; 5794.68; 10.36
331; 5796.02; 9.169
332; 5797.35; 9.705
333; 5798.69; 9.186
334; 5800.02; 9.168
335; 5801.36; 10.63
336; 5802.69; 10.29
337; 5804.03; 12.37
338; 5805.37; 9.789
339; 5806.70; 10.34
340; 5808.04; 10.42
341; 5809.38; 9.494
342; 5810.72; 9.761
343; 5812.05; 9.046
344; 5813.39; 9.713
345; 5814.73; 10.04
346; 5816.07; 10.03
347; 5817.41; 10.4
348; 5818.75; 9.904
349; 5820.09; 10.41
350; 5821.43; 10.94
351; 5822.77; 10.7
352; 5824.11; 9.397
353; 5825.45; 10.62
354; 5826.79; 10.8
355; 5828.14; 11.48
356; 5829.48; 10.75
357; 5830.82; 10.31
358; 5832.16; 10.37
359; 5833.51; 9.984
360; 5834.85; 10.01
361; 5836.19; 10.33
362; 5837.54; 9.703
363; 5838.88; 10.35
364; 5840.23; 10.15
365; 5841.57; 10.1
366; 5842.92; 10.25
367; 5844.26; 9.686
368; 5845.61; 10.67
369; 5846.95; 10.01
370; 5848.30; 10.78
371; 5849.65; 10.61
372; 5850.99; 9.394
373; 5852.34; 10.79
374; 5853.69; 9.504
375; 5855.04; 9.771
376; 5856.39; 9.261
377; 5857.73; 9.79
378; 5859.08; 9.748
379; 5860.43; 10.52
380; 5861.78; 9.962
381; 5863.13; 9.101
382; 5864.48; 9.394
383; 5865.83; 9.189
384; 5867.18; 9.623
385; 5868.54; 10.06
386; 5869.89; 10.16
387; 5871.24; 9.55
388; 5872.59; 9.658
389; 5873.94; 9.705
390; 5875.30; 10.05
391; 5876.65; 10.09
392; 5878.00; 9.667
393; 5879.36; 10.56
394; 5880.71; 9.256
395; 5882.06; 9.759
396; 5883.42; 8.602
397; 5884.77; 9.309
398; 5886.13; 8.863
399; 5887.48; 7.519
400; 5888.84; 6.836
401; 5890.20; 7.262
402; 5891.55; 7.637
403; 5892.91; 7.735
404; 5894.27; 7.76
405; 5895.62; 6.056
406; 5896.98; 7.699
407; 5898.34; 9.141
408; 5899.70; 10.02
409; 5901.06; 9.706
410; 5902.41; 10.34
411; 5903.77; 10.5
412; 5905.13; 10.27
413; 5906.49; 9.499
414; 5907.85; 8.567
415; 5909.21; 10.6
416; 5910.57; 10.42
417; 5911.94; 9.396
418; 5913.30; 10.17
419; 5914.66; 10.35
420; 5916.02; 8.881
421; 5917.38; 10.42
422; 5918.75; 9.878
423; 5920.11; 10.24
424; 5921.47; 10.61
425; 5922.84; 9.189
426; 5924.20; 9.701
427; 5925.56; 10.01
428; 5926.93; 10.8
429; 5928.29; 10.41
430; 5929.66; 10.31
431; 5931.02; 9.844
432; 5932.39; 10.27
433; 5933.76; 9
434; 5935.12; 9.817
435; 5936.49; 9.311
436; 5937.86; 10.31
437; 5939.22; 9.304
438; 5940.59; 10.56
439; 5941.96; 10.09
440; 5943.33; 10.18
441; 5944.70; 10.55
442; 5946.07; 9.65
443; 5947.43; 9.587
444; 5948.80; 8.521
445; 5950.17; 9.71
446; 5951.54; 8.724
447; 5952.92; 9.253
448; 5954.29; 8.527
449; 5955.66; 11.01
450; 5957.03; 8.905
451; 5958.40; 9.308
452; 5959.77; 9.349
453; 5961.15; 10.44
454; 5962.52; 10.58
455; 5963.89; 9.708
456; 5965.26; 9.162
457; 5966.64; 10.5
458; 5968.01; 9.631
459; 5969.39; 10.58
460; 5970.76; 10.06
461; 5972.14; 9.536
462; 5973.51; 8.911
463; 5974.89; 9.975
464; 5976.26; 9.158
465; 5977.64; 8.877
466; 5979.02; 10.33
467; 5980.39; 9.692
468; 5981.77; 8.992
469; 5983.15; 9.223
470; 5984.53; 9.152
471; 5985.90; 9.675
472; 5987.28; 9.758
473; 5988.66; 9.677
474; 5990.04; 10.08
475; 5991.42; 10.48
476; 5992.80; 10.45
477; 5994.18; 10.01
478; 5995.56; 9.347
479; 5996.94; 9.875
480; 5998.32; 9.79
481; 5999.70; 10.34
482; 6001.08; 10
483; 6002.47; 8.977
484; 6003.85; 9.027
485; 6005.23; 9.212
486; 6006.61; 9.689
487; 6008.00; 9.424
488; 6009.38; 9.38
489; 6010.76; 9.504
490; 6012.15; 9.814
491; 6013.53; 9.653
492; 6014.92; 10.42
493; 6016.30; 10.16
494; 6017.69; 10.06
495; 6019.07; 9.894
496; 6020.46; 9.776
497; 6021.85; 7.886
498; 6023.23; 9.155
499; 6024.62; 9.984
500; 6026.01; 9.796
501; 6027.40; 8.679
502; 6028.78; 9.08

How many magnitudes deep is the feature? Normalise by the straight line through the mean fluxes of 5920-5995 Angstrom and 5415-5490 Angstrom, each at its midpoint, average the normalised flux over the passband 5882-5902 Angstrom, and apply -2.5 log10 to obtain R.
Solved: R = 0.19 mag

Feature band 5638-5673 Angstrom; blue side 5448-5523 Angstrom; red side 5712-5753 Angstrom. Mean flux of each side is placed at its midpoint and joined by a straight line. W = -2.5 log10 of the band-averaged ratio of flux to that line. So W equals 0.04 mag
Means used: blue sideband 9.9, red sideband 10.2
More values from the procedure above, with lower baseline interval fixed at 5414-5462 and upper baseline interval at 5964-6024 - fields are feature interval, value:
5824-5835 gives -0.07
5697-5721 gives 0.01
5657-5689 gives 0.01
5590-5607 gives 0.04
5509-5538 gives 0.06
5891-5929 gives 0.02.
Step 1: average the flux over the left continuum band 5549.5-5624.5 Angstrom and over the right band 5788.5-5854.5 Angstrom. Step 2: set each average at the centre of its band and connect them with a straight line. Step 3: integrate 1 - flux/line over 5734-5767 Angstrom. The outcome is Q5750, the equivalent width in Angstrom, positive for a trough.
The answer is 0.1 Angstrom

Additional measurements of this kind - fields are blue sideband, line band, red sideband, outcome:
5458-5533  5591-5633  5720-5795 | 0.5 Angstrom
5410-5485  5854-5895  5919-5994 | 2.5 Angstrom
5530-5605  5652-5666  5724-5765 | 1.0 Angstrom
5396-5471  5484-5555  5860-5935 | 1.2 Angstrom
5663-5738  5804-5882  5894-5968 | -1.7 Angstrom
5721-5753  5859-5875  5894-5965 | 0.3 Angstrom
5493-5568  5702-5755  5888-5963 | -3.0 Angstrom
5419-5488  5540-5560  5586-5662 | 0.4 Angstrom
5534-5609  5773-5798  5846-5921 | -2.1 Angstrom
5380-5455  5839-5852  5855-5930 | -1.0 Angstrom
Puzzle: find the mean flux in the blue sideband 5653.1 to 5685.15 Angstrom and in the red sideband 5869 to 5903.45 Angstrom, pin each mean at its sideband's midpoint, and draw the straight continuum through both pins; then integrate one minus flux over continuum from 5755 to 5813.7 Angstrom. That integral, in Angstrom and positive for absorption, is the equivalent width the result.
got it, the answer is -4.7 Angstrom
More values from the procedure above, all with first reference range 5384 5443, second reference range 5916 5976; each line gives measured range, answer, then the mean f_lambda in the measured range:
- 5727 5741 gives -1.5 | 10.8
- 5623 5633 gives -0.5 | 10.3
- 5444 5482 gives -0.9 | 9.98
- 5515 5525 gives 0.3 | 9.49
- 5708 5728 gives 0.3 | 9.62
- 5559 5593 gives -0.9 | 10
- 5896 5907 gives 0.3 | 9.55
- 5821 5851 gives -1.7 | 10.3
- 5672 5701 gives -0.5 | 9.95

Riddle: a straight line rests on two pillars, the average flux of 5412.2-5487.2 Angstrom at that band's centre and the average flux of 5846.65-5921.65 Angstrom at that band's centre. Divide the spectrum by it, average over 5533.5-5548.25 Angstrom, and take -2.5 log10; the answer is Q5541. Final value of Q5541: 0.03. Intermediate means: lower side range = 9.98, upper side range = 9.46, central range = 9.59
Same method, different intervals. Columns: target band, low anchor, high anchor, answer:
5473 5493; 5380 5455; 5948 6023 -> 0.05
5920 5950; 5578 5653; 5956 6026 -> -0.02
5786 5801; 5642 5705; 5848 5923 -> -0.10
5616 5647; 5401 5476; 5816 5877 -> 0.01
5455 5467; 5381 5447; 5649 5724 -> -0.02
